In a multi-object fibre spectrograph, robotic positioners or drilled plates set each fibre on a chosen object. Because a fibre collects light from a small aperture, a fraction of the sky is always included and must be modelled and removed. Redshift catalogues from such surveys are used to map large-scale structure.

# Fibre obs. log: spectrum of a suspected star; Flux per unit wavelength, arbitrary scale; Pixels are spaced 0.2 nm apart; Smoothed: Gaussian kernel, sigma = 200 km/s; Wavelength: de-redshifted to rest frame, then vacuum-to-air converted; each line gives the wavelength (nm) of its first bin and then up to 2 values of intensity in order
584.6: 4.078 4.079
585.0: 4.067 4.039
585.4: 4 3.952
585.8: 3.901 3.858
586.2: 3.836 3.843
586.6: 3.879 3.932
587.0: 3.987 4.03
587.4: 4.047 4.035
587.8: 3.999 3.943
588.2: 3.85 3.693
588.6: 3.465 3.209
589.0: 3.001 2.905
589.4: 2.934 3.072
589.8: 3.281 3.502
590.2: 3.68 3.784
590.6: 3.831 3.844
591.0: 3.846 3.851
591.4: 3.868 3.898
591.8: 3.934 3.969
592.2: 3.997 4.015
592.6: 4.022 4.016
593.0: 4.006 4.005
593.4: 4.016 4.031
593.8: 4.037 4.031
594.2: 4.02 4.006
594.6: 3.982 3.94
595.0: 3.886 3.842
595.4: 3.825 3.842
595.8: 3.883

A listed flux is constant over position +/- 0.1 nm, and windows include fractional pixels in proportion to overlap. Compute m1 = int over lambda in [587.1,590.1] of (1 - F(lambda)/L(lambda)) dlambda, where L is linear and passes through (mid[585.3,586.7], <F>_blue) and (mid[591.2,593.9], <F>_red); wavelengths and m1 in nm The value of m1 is 0.30 nm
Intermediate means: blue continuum 3.9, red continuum 3.98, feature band 3.53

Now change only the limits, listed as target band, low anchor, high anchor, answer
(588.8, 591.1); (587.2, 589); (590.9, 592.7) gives 0.257 nm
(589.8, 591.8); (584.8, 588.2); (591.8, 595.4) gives 0.102 nm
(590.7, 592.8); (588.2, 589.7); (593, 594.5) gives -0.136 nm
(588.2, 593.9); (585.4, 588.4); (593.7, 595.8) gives 0.330 nm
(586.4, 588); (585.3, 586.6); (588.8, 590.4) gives -0.135 nm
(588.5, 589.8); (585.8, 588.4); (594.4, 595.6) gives 0.268 nm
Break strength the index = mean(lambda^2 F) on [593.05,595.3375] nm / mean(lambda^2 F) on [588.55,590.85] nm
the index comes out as 1.20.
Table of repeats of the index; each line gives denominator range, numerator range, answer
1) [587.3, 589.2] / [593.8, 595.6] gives 1.10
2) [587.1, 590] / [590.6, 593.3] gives 1.13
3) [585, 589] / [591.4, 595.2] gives 1.06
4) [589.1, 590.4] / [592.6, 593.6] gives 1.24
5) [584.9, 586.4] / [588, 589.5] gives 0.86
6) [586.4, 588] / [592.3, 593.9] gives 1.03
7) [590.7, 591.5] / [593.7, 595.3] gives 1.04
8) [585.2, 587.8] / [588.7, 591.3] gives 0.88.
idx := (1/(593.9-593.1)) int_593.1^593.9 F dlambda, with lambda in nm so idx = 4.02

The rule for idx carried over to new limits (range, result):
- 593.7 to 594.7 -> 4.02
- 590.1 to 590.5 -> 3.73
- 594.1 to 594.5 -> 4.01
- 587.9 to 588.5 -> 3.83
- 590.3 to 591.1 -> 3.83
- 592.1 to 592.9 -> 4.01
